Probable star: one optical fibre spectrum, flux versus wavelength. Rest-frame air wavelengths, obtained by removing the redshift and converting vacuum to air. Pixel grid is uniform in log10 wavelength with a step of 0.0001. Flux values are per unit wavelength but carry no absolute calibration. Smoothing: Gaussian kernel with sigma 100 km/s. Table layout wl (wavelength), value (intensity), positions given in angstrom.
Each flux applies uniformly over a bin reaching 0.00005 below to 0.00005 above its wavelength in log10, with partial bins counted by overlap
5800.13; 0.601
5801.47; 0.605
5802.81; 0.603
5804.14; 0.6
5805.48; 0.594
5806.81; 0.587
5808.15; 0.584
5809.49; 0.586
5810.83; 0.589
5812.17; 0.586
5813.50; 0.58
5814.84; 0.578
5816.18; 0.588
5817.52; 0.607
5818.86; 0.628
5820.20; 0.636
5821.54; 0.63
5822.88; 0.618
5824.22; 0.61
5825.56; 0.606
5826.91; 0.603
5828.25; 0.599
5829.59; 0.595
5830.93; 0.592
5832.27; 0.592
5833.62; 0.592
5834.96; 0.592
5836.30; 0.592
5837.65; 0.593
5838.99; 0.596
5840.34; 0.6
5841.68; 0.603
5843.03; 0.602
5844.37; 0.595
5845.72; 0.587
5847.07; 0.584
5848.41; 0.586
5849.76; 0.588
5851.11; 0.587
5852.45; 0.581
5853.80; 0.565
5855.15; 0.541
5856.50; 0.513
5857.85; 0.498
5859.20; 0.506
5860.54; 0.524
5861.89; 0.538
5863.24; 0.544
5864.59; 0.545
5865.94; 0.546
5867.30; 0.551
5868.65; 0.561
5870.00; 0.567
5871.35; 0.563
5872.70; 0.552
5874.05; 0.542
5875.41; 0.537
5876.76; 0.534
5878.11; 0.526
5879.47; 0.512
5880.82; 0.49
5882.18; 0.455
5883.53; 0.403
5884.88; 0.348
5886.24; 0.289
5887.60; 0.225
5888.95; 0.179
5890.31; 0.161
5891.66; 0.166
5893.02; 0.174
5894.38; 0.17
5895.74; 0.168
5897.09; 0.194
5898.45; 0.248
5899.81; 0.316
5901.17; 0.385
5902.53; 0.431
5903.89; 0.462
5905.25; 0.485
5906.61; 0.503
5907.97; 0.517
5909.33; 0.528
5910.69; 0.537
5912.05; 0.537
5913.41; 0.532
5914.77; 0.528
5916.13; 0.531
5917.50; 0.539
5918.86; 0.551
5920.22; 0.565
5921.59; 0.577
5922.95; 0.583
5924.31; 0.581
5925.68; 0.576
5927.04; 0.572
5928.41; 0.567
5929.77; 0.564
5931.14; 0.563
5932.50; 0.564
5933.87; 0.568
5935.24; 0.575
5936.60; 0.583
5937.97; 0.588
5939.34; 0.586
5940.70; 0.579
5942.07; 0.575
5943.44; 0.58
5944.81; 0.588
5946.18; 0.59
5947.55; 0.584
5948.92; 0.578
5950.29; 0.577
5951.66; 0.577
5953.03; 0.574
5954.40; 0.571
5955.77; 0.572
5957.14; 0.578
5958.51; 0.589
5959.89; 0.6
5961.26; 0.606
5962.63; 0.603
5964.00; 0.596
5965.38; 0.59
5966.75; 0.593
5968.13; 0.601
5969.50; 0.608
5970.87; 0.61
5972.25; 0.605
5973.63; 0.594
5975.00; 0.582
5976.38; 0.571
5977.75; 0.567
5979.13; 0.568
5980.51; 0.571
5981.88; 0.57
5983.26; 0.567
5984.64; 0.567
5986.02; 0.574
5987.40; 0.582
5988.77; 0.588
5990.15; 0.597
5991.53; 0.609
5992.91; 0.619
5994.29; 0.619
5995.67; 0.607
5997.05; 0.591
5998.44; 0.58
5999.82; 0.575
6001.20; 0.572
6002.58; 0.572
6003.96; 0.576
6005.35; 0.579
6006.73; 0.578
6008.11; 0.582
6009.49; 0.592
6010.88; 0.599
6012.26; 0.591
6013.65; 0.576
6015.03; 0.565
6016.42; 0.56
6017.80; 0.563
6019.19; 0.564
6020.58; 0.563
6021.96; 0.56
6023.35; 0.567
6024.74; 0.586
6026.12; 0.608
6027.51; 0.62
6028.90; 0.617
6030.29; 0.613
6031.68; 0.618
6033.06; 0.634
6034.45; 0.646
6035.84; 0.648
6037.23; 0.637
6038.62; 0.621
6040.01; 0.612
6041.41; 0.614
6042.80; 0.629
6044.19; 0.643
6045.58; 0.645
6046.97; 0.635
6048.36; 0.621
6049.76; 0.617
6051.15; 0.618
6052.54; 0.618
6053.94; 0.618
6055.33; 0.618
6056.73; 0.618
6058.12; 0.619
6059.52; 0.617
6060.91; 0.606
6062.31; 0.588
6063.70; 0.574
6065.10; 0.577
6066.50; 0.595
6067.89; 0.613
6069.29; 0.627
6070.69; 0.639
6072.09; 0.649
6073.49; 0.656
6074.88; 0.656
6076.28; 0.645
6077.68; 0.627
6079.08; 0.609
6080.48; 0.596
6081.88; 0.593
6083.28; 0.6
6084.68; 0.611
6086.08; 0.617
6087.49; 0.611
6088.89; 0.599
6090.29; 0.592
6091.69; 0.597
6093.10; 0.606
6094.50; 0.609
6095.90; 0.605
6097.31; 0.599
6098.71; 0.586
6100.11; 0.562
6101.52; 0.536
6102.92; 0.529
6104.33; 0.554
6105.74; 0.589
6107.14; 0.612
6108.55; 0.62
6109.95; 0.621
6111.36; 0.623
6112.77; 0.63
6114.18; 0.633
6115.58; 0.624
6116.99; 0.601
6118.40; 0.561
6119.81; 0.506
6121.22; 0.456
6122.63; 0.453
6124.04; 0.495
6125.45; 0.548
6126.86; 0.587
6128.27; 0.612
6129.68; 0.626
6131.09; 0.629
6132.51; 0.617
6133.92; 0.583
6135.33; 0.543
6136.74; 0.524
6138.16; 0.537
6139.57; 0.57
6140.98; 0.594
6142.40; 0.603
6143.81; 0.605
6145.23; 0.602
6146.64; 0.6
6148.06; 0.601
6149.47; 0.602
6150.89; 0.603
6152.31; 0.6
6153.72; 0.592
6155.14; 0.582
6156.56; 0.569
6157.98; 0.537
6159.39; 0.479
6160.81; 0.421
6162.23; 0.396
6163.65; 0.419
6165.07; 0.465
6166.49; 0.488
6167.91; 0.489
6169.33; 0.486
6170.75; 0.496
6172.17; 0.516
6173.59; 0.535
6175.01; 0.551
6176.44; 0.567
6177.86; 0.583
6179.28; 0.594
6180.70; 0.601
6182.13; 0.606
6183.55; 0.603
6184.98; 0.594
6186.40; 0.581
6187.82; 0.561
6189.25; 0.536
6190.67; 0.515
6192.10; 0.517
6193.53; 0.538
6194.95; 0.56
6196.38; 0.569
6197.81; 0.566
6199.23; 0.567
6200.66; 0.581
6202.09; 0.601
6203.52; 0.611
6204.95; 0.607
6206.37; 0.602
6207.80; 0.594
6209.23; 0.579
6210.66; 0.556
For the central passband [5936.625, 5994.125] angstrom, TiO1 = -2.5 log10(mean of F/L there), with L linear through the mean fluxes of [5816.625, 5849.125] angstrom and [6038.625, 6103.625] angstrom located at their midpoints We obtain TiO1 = 0.04 mag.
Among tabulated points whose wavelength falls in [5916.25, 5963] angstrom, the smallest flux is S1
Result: 0.539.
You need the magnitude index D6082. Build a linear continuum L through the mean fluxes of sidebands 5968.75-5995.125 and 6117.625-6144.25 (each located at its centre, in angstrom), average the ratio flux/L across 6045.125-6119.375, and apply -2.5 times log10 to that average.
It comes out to -0.070 mag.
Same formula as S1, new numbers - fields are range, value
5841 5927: 0.161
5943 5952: 0.577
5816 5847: 0.587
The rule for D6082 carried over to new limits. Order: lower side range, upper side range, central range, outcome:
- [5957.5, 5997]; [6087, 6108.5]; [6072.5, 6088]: -0.06 mag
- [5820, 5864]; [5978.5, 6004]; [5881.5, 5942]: 0.28 mag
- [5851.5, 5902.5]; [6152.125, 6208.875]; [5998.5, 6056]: -0.23 mag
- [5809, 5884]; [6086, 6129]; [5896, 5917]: 0.27 mag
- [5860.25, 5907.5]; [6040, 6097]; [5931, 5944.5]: -0.22 mag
